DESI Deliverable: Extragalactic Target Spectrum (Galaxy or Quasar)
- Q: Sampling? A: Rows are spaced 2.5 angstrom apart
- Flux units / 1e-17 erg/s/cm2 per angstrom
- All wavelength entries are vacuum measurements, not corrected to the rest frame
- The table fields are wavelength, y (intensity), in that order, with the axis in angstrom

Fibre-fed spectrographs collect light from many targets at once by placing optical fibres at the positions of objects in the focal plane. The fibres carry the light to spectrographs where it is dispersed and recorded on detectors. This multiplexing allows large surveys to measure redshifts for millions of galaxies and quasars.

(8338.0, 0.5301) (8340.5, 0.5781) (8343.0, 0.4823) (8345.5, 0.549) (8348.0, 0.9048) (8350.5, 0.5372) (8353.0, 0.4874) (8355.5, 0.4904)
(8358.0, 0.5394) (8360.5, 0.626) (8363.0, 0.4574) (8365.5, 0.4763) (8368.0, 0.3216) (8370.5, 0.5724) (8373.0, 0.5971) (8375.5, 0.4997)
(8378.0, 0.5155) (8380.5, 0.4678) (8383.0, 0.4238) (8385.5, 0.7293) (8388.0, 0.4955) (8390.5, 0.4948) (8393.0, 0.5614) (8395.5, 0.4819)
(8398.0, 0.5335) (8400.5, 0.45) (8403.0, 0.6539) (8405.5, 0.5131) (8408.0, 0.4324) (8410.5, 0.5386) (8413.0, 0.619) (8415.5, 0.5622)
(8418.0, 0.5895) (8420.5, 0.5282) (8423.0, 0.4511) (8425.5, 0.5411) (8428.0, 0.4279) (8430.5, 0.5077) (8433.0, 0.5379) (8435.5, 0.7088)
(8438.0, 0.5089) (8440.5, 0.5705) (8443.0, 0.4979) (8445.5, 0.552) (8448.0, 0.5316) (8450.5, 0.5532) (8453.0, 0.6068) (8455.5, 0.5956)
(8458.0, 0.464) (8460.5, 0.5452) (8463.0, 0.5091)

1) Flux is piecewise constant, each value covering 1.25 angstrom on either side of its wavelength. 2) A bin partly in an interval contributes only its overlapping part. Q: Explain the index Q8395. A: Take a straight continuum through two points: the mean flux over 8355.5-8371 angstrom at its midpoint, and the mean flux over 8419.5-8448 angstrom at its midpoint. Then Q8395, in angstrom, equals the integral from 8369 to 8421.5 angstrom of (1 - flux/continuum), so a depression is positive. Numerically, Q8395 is -2.5 angstrom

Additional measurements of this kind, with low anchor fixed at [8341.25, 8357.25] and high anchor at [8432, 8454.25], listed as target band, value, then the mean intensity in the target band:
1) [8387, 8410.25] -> 2.2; 0.514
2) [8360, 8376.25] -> 2.0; 0.502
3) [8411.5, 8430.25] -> 1.2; 0.53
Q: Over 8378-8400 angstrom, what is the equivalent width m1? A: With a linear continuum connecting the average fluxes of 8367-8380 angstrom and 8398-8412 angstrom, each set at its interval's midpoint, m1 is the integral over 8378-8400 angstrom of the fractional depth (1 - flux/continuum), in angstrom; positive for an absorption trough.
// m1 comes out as -0.4 angstrom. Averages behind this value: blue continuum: 0.503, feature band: 0.521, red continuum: 0.521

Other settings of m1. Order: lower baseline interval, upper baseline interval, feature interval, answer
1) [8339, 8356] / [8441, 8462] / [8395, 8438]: 1.7 angstrom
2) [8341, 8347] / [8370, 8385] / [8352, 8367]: 0.6 angstrom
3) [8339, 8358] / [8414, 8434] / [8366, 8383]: 2.0 angstrom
